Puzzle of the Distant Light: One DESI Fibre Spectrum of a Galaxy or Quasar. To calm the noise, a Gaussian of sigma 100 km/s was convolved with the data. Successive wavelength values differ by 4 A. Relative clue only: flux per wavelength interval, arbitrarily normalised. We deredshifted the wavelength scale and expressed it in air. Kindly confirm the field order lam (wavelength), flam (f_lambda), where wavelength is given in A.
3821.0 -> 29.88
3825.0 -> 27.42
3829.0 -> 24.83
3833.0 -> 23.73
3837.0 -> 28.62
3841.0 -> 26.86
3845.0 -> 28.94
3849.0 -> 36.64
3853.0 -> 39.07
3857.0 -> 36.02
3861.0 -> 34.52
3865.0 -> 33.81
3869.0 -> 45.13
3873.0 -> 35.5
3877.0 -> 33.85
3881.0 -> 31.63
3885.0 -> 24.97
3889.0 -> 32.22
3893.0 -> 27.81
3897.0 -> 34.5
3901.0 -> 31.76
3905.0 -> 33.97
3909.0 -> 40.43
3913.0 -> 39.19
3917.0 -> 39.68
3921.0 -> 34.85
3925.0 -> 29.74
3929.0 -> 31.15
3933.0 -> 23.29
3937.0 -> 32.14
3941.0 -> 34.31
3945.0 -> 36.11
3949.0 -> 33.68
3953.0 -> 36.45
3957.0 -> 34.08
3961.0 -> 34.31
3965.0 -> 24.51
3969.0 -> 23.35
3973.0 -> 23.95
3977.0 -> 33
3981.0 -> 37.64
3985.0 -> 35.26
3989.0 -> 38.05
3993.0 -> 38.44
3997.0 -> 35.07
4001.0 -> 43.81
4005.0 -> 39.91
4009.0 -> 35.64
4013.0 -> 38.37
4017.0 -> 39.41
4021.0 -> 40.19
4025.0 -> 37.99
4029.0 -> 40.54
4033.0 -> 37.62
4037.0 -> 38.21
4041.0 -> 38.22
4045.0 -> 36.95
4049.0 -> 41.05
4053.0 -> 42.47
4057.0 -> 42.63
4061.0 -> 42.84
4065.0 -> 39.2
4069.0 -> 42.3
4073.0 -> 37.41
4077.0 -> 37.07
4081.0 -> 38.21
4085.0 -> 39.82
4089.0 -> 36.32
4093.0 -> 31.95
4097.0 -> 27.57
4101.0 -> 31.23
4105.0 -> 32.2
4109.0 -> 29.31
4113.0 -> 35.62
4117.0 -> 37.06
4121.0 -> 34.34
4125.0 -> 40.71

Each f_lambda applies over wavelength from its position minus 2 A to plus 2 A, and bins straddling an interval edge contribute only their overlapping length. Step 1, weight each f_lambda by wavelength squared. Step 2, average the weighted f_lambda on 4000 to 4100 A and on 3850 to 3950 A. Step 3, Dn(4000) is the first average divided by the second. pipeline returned 1.2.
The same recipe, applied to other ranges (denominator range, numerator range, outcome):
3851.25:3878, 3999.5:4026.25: 1.15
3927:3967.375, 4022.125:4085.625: 1.31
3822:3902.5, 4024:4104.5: 1.31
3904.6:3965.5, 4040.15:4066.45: 1.27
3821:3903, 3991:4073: 1.35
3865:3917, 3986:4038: 1.19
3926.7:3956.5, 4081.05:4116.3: 1.11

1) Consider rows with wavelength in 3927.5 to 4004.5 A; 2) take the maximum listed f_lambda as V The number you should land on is 43.81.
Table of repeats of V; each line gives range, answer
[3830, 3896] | 45.13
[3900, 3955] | 40.43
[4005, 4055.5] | 42.47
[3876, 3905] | 34.5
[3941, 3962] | 36.45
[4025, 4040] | 40.54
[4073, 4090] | 39.82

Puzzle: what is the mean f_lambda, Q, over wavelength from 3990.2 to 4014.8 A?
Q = 38.5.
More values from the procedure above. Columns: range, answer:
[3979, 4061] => 39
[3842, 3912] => 34.1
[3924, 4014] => 33.6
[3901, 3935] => 33.9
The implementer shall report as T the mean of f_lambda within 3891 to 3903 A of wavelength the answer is 31.4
